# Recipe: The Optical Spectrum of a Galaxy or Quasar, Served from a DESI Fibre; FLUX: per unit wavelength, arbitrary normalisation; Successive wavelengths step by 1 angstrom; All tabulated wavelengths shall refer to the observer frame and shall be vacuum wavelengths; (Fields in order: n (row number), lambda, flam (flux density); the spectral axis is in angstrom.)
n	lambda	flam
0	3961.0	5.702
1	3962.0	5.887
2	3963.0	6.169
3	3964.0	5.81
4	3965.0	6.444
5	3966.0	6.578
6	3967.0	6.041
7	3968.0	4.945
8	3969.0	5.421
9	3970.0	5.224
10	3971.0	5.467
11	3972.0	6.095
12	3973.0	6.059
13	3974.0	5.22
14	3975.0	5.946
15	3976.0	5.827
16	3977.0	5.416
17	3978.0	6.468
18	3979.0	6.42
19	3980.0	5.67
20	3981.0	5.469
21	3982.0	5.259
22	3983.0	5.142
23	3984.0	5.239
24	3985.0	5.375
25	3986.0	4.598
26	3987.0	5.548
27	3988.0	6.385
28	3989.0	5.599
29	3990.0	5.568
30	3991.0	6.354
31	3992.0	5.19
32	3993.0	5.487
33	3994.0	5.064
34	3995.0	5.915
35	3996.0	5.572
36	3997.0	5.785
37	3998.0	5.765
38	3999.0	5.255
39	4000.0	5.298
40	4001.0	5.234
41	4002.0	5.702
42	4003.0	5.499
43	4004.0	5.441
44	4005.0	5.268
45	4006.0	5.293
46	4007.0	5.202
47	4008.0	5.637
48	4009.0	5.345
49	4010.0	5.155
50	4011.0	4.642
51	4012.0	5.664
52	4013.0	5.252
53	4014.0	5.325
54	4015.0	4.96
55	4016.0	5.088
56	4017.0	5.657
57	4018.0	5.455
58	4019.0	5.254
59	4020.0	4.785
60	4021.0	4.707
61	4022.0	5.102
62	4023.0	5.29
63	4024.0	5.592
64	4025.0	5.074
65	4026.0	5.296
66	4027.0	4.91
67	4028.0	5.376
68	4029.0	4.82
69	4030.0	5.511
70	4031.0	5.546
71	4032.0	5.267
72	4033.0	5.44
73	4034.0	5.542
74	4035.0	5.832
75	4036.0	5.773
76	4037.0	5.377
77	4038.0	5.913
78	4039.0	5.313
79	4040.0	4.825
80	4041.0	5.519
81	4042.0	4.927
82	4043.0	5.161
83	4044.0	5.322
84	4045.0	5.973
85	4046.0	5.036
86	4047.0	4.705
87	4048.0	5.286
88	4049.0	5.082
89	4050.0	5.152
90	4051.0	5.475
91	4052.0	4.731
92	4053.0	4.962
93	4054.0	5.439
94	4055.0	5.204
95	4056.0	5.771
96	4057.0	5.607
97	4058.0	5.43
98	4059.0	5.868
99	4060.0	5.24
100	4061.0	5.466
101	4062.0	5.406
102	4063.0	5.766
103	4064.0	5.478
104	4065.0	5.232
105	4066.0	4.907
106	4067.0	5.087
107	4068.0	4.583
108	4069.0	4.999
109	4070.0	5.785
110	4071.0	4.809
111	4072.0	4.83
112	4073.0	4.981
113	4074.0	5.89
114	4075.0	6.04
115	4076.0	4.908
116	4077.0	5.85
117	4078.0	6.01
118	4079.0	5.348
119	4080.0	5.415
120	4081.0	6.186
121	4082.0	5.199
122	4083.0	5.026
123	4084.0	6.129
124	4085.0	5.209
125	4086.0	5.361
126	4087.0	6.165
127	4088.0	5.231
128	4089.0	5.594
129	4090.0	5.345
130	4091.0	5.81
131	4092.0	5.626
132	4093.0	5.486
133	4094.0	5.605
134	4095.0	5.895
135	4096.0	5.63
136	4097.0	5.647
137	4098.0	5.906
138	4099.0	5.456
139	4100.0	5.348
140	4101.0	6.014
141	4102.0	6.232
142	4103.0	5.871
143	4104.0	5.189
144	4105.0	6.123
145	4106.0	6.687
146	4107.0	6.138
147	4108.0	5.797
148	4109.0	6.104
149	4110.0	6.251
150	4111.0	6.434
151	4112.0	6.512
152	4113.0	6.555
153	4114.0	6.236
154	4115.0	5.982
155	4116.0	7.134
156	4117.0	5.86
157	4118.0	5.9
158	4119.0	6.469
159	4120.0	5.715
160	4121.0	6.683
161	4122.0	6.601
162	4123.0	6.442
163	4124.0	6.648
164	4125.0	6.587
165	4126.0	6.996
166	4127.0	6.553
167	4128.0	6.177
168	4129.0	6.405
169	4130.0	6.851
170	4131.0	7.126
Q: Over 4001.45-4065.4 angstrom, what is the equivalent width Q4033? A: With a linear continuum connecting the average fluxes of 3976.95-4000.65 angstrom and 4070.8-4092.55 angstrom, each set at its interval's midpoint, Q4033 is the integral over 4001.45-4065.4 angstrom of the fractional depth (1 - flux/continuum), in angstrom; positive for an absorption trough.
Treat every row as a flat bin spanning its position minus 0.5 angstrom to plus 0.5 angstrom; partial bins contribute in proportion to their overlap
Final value 2.6 angstrom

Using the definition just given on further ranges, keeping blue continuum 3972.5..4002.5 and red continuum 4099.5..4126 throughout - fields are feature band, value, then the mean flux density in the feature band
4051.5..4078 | 2.9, 5.33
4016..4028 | 1.2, 5.2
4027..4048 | 1.8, 5.35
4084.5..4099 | 1.2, 5.6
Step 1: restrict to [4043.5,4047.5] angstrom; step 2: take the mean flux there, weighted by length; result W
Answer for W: 5.26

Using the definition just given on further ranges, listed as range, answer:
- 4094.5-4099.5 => 5.71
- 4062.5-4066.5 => 5.35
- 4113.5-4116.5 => 6.45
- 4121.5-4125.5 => 6.57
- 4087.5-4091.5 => 5.49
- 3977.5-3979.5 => 6.44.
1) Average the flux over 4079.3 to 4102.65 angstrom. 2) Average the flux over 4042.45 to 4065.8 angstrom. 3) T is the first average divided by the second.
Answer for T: 1.06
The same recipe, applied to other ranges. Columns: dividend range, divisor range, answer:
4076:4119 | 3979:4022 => 1.08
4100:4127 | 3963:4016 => 1.13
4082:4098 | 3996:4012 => 1.04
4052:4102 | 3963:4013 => 0.98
